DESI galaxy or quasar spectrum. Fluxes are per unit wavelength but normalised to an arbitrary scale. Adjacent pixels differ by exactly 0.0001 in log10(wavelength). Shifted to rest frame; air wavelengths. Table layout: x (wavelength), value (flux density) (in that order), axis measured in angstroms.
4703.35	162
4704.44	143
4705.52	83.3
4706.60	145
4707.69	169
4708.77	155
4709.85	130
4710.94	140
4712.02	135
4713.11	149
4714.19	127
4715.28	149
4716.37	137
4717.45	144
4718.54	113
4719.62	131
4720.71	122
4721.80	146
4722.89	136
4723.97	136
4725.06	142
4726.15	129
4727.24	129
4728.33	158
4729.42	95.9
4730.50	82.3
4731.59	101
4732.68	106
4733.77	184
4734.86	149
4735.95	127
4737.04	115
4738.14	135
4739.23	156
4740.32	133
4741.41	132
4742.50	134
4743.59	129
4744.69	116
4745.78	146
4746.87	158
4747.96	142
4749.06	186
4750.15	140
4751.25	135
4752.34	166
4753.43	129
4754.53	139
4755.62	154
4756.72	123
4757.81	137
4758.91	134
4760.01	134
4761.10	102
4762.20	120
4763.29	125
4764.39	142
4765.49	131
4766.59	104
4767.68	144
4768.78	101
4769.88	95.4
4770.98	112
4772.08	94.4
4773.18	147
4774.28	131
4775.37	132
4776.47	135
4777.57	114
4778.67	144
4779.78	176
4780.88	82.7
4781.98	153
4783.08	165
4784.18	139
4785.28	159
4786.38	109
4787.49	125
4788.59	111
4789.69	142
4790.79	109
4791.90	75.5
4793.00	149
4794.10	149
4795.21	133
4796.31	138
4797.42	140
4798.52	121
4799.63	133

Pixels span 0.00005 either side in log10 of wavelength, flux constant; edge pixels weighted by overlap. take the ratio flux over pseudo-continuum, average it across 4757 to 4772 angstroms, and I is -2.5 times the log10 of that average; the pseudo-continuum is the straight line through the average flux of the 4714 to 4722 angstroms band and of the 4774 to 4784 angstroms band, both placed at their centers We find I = 0.13 mag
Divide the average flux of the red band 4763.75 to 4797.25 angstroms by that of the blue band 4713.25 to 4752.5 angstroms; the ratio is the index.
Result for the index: 0.95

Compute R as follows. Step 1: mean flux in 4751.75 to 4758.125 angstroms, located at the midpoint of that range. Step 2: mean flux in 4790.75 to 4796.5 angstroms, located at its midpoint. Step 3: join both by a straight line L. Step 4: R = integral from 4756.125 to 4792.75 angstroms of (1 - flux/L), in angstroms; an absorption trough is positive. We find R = 2.1 angstroms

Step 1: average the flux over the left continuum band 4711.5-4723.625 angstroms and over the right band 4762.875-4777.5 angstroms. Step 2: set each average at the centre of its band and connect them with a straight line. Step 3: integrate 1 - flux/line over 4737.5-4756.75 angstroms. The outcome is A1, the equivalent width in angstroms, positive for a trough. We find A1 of -2.1 angstroms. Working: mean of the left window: 135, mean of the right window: 122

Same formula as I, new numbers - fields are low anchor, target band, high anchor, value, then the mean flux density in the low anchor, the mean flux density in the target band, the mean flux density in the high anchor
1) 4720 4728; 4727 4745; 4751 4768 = 0.04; 135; 129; 132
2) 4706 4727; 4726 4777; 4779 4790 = 0.05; 138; 131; 136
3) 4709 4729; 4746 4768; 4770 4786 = -0.02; 136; 137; 133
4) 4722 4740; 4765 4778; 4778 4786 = 0.18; 130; 120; 144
